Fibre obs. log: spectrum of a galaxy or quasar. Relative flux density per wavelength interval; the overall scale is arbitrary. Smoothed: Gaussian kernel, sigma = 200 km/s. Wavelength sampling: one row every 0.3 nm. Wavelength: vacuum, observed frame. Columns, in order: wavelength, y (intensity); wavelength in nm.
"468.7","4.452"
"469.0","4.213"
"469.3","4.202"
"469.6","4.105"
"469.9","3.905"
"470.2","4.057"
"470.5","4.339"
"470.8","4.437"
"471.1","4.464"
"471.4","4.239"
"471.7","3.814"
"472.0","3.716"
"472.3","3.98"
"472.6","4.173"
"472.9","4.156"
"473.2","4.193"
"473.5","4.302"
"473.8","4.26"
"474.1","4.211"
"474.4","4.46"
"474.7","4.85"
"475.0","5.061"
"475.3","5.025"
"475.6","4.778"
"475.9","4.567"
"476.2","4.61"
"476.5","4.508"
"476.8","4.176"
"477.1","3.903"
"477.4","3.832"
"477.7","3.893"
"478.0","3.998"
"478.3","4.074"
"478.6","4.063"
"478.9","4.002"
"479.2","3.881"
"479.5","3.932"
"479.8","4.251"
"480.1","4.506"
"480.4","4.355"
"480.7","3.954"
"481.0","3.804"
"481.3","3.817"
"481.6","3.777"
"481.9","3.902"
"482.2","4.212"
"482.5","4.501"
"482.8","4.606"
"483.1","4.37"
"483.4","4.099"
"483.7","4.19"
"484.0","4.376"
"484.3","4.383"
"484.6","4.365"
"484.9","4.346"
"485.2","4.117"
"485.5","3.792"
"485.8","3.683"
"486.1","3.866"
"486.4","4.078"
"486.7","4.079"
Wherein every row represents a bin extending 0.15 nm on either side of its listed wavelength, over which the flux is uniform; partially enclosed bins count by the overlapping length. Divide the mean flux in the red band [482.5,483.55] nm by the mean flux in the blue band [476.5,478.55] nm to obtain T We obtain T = 1.09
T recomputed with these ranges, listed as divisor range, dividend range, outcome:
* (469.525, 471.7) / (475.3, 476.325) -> 1.12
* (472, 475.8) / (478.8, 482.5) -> 0.92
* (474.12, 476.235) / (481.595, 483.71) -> 0.89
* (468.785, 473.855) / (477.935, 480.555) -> 0.99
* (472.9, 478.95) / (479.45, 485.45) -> 0.97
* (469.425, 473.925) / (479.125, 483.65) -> 1.00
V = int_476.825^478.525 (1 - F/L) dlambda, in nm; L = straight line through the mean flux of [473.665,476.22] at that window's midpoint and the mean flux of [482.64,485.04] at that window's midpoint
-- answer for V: 0.22 nm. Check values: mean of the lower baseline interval 4.65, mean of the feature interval 3.96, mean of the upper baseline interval 4.34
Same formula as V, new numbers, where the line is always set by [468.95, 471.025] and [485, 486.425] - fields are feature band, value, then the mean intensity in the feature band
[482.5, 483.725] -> -0.12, 4.35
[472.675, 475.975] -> -0.33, 4.52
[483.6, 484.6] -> -0.10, 4.33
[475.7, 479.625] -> -0.07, 4.12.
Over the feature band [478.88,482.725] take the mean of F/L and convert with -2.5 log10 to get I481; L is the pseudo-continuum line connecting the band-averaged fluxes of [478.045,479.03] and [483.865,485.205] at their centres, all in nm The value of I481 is 0.02 mag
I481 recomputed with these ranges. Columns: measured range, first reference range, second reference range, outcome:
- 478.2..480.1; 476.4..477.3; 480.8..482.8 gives 0.009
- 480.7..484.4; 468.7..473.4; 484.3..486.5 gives -0.022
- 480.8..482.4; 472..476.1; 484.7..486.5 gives 0.059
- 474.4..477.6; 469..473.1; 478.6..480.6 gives -0.096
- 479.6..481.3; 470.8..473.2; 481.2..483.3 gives 0.007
